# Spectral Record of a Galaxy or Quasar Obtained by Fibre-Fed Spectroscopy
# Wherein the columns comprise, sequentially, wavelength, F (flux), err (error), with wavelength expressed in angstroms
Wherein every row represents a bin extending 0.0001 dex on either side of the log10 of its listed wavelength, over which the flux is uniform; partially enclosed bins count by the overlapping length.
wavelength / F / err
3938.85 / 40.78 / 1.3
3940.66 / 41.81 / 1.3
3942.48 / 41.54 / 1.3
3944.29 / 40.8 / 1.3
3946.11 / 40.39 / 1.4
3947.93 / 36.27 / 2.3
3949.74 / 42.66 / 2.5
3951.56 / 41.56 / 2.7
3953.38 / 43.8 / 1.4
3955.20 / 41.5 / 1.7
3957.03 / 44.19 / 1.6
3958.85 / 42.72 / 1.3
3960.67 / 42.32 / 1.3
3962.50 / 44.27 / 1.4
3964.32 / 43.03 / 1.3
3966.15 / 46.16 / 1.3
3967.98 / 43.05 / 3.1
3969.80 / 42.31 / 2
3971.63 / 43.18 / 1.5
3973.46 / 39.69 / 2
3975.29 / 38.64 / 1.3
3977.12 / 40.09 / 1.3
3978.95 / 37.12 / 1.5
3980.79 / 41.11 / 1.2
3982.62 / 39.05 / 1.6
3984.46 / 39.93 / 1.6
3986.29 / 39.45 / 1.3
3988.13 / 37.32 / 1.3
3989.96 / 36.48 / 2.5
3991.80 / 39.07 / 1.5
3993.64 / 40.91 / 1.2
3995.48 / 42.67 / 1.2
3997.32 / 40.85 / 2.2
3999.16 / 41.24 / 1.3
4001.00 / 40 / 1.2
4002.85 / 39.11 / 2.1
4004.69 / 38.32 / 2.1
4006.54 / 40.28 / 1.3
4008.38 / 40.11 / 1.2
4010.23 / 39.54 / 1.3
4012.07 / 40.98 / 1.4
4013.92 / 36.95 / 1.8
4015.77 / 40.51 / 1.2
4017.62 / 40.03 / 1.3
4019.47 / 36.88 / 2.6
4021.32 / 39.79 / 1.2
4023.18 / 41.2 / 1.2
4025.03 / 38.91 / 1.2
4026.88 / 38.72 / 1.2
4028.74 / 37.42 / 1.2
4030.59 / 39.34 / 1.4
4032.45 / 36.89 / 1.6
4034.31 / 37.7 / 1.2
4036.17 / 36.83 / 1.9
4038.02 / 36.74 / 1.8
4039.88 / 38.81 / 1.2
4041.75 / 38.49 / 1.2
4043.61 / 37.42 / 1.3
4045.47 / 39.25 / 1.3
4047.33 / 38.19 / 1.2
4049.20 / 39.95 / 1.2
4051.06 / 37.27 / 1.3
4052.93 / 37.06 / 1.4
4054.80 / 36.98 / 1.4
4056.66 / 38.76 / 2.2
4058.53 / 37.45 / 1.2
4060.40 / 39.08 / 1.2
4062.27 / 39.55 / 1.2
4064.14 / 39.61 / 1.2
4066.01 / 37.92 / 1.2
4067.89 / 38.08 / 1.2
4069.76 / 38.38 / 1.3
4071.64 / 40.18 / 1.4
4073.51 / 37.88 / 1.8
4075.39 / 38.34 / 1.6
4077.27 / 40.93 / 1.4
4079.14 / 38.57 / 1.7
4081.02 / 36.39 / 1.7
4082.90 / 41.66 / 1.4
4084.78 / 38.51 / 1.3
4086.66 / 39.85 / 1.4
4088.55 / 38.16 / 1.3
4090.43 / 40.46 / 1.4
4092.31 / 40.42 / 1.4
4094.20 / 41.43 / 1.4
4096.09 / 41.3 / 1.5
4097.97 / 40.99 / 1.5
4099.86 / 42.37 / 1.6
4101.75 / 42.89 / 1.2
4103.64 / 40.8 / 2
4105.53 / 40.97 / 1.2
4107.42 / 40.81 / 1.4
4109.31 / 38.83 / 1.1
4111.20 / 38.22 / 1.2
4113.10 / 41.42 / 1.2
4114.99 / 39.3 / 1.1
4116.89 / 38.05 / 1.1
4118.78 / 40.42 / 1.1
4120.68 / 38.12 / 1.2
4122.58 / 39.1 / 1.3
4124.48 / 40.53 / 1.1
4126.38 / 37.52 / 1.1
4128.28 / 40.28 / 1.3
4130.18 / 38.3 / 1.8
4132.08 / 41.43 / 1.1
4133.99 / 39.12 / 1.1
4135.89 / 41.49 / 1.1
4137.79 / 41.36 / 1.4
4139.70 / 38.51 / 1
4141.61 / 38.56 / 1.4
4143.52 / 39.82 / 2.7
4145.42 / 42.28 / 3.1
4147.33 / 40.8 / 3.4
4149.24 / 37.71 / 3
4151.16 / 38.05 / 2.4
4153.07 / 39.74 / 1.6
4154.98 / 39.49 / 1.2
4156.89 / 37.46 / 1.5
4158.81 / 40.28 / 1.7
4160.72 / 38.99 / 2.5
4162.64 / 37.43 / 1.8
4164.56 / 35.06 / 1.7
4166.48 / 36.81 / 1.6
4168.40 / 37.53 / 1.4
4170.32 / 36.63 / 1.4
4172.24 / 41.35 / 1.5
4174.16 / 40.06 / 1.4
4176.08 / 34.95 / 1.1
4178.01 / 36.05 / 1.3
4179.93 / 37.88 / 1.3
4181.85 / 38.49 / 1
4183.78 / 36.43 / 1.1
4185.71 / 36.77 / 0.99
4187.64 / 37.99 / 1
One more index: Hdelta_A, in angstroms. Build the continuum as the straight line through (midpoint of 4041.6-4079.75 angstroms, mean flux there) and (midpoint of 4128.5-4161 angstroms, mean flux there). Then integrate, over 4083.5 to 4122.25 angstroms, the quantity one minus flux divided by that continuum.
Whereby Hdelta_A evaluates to -1.1 angstroms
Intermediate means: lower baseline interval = 38.5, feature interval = 40.2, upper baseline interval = 39.6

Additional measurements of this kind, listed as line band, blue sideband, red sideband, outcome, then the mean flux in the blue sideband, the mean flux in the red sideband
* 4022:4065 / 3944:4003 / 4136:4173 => 1.9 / 41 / 38.9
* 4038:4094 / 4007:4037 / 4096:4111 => 1.8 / 38.9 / 41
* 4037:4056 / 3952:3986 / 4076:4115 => 1.3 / 41.7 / 40.2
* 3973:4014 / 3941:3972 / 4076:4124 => 2.1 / 42.3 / 40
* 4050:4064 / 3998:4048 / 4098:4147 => 0.4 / 38.9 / 40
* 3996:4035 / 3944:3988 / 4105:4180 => 1.3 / 41.3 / 39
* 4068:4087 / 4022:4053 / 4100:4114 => 0.3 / 38.3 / 40.7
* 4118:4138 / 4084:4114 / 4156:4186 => -0.2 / 40.5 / 37.6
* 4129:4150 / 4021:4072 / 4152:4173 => -0.9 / 38.4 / 38.2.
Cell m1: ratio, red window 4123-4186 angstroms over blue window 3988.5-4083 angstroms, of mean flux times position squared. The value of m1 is 1.06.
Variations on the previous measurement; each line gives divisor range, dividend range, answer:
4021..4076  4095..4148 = 1.08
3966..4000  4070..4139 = 1.05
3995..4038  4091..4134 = 1.07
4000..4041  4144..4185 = 1.06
